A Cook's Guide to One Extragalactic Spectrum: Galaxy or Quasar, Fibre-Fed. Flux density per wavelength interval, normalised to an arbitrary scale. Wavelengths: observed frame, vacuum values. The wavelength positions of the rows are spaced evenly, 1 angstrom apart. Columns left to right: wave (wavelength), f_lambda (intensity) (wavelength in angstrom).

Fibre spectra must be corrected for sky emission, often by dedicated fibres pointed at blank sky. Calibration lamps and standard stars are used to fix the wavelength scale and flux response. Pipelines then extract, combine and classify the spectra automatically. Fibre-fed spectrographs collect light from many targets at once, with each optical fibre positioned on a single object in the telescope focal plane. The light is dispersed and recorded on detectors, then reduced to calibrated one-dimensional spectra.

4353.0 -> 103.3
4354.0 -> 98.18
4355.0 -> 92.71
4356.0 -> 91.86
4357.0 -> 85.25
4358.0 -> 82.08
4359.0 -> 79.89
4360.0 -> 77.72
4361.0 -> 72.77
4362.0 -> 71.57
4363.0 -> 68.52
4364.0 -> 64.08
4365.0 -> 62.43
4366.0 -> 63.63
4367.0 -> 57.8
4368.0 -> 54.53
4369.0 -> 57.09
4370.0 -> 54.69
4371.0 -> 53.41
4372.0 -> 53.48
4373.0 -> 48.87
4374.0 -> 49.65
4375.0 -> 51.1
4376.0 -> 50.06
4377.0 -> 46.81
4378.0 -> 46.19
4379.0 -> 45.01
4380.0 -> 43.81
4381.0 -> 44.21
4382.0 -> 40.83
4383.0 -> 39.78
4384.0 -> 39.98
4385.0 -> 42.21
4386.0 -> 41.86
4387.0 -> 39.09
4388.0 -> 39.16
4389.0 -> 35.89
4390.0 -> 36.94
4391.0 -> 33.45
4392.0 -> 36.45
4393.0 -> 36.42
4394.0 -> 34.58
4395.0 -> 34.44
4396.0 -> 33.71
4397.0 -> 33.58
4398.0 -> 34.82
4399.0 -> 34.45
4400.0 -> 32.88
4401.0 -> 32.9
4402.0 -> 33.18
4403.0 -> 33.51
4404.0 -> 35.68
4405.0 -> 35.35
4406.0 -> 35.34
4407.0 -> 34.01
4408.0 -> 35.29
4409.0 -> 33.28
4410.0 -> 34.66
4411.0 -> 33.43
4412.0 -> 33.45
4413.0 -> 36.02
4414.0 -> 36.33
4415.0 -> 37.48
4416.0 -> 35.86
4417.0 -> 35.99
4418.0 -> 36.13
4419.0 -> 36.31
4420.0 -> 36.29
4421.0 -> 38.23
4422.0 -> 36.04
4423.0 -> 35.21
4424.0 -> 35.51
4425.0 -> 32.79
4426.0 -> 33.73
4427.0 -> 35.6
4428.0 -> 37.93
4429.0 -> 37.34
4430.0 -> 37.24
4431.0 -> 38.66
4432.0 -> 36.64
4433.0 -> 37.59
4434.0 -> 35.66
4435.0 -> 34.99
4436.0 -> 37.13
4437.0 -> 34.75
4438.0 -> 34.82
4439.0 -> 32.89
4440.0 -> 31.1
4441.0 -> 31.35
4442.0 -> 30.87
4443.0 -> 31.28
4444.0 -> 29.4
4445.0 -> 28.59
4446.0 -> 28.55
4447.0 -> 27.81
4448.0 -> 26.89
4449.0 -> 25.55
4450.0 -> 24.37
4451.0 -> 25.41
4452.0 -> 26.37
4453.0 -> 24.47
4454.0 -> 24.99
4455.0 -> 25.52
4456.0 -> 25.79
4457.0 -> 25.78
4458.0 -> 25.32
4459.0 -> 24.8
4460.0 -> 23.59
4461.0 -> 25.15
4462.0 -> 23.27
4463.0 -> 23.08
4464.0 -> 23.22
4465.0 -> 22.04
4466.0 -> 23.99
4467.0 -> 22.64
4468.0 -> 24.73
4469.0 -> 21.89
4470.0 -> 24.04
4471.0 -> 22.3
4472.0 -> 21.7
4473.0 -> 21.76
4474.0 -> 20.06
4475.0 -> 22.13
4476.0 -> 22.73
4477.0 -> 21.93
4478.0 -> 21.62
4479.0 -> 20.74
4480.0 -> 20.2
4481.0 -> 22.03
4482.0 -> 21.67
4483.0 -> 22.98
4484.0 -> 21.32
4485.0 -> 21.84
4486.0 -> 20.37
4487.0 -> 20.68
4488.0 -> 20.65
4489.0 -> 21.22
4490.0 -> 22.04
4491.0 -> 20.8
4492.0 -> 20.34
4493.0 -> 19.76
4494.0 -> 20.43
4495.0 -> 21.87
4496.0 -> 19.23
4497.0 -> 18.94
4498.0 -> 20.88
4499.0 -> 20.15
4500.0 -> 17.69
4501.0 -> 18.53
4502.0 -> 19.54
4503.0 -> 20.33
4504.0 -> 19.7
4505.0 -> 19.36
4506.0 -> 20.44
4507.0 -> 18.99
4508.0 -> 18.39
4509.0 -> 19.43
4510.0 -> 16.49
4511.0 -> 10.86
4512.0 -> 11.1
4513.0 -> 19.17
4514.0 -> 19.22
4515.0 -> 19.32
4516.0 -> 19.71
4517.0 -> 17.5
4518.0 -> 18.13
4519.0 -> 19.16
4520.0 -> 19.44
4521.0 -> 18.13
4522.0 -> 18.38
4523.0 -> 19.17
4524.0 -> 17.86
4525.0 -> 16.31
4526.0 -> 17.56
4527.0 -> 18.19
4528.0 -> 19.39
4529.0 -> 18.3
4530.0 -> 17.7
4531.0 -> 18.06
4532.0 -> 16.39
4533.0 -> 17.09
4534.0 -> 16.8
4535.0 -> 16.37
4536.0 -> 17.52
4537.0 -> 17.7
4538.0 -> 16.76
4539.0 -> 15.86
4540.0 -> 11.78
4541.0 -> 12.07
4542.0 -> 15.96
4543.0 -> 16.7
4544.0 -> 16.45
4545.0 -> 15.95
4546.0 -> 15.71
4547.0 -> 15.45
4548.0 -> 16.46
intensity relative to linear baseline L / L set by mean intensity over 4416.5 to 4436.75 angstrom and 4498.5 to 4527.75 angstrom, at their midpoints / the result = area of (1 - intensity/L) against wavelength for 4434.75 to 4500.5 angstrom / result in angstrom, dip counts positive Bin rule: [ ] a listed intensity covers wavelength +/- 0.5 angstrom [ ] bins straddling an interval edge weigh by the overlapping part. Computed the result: 8.1 angstrom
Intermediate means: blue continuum 36.2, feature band 24.3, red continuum 18.2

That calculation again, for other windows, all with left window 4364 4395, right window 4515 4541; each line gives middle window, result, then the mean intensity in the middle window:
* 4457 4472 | 3.10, 23.6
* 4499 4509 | 1.28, 19.3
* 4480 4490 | 1.70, 21.4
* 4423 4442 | 0.36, 35.2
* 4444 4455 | 2.10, 26.4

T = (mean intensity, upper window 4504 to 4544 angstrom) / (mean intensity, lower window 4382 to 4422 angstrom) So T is 0.5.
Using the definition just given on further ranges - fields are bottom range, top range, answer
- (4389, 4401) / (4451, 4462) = 0.72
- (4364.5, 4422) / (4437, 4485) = 0.61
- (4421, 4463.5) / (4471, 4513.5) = 0.65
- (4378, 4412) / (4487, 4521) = 0.52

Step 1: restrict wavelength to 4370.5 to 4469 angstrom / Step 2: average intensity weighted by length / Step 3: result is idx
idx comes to 34.3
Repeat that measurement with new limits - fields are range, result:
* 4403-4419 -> 35.2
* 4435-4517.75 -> 23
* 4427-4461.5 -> 30.3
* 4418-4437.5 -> 36.2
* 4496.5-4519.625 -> 18.4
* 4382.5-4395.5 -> 37.7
